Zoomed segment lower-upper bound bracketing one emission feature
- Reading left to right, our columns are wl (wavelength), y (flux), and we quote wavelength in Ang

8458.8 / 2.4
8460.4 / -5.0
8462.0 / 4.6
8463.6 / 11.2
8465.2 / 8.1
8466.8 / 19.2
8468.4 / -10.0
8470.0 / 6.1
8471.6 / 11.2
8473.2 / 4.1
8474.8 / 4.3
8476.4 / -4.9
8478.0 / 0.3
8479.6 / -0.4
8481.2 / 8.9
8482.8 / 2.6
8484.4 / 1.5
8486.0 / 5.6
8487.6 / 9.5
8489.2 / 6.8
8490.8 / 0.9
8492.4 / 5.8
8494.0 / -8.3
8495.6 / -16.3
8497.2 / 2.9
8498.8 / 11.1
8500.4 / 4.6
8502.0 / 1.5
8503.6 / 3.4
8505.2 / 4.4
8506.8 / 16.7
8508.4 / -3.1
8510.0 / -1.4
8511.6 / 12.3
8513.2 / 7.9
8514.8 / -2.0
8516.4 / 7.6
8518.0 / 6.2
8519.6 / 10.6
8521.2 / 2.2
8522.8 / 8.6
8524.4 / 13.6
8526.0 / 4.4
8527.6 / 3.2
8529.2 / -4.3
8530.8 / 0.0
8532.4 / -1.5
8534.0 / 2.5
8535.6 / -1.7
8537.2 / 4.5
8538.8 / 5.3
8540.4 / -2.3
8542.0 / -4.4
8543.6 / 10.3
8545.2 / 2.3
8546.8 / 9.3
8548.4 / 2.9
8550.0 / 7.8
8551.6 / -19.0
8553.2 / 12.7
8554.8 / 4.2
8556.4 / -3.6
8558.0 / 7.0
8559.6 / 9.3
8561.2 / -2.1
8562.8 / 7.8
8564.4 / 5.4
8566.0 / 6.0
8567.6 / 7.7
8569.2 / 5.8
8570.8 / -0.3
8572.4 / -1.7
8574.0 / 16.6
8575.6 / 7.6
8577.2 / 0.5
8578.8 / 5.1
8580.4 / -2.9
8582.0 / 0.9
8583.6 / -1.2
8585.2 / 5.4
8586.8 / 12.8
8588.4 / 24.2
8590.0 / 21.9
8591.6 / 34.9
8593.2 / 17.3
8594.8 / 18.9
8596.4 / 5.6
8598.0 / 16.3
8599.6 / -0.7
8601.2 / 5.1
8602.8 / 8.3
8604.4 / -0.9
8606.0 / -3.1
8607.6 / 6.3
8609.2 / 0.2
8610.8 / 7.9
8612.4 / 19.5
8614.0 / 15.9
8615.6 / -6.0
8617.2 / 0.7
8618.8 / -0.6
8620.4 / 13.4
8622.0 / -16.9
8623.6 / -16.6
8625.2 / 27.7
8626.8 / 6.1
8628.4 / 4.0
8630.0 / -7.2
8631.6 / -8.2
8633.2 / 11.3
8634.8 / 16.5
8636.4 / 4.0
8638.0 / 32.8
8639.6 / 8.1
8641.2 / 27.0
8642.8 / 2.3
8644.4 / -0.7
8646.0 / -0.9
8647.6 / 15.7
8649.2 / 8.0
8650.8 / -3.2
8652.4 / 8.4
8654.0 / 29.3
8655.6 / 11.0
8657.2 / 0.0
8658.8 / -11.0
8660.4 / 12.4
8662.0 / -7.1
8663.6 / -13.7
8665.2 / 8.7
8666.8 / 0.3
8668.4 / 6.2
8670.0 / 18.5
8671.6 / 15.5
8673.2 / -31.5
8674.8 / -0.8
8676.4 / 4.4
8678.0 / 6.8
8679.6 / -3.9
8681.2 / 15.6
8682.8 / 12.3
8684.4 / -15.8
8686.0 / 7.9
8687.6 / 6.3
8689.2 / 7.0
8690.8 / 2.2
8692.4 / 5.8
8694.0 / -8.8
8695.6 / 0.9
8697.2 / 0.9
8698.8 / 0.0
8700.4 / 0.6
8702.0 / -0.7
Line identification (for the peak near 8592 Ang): H-beta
